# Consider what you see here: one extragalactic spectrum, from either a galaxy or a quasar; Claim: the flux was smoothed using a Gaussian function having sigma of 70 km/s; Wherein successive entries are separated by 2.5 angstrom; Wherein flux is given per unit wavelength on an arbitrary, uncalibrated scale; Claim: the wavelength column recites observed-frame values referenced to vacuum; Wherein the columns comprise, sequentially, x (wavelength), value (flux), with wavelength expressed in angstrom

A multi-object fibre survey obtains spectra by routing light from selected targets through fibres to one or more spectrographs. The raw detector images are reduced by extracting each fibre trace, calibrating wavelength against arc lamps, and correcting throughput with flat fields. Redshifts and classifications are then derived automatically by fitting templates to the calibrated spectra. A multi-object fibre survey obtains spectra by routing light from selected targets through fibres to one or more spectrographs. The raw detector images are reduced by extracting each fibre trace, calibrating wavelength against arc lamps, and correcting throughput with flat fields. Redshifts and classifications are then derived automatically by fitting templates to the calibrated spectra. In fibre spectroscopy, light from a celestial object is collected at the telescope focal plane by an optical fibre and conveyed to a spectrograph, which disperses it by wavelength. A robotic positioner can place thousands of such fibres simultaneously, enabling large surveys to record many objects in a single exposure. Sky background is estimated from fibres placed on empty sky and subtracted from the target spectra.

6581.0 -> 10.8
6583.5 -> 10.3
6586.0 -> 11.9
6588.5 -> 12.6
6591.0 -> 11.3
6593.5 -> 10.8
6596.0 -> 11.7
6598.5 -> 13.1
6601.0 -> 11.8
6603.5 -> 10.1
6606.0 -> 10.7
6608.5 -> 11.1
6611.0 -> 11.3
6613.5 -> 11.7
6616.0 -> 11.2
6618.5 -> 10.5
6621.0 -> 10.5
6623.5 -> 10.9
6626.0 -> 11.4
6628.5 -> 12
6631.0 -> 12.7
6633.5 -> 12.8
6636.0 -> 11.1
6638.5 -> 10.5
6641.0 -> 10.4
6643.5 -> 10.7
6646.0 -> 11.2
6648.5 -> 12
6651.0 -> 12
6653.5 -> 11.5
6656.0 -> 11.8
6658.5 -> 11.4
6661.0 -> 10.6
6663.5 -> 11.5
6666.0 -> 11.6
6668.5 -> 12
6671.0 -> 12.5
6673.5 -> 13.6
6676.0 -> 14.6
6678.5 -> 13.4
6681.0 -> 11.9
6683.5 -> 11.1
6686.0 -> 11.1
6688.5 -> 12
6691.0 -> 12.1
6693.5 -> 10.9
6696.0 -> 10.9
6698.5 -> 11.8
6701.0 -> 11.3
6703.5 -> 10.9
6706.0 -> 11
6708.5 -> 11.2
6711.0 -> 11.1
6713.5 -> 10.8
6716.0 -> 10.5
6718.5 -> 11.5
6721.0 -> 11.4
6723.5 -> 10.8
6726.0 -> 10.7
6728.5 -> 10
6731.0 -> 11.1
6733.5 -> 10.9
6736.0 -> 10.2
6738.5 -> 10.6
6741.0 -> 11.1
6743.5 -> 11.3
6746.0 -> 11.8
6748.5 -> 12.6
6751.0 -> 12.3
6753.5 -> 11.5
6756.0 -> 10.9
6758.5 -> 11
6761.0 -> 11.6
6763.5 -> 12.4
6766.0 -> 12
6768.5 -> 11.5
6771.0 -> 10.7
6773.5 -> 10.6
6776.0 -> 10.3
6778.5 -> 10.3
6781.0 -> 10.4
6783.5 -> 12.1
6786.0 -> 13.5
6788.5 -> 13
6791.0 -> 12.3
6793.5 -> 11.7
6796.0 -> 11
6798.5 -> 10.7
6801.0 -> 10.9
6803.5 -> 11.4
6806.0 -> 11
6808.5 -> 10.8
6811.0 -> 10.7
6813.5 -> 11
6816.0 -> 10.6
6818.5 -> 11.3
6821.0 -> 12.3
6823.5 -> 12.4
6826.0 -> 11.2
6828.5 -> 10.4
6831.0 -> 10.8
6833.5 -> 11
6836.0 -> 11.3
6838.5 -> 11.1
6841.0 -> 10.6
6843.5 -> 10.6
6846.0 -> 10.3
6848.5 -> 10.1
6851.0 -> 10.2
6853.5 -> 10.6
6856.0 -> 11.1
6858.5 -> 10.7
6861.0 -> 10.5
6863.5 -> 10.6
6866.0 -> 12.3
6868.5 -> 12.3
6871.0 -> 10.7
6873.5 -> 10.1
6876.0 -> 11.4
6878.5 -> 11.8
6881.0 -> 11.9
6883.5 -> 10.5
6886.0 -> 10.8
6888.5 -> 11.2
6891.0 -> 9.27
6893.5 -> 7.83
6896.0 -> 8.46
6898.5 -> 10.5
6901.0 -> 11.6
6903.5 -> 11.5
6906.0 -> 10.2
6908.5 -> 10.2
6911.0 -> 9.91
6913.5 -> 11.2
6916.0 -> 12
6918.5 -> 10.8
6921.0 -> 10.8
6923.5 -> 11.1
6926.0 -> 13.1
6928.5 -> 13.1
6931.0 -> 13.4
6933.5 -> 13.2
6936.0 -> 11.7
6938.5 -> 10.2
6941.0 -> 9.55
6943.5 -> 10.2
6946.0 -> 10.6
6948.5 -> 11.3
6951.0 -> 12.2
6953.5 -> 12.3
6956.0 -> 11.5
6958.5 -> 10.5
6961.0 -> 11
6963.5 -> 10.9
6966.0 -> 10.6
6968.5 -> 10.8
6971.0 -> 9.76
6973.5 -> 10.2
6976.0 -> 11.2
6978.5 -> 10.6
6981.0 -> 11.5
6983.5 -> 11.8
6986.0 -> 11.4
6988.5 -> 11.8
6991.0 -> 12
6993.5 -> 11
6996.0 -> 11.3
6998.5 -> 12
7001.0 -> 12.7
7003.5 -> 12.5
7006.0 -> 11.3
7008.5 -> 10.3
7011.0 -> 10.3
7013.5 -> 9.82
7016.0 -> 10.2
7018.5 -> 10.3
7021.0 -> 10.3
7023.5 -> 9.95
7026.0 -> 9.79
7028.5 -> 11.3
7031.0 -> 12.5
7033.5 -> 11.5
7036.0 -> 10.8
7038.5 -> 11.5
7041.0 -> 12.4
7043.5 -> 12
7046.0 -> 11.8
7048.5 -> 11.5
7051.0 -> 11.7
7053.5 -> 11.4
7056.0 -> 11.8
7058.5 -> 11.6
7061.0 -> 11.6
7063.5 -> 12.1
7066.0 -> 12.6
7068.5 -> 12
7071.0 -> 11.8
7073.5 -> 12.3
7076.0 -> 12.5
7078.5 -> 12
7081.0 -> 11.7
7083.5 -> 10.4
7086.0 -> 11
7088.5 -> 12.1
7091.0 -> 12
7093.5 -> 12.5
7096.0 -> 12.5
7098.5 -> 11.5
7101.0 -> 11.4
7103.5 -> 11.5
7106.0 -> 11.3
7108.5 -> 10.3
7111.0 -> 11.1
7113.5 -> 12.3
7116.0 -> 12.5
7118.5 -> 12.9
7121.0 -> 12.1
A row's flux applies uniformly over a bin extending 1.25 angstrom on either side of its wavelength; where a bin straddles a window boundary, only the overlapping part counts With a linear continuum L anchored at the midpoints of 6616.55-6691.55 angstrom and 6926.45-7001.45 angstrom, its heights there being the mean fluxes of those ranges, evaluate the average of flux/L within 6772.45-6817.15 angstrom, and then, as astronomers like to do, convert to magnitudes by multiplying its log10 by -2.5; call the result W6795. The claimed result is 0.03 mag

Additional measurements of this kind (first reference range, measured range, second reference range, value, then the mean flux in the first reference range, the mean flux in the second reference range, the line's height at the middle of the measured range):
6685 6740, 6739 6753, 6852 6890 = -0.07 mag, 11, 11.1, 11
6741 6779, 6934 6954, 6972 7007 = 0.04 mag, 11.4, 11.5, 11.5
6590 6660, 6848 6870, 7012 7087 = 0.04 mag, 11.4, 11.4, 11.4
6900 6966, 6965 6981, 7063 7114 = 0.08 mag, 11.3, 11.7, 11.4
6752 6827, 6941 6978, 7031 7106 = 0.07 mag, 11.4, 11.8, 11.6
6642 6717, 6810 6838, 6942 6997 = 0.02 mag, 11.6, 11.1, 11.4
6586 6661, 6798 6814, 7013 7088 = 0.05 mag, 11.4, 11.4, 11.4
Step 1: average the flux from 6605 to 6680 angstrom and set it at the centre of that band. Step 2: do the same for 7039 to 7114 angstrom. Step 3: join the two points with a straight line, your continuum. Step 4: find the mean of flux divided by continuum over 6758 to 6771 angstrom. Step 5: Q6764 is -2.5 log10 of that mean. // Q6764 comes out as 0.00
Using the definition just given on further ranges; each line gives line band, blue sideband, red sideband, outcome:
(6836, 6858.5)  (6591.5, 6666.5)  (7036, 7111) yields 0.089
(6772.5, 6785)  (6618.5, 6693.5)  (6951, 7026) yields 0.065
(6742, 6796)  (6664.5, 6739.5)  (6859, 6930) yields -0.031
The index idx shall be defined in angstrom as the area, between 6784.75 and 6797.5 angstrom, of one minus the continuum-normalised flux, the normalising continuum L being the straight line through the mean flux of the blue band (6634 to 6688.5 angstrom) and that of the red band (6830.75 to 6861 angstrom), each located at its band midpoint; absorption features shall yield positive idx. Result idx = -1.5 angstrom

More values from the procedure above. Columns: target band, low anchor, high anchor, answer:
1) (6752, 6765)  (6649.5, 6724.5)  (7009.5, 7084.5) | 0.1 angstrom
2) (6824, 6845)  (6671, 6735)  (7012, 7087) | 1.0 angstrom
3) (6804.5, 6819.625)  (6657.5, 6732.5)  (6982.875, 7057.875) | 0.7 angstrom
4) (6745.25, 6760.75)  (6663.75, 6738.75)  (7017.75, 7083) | -0.3 angstrom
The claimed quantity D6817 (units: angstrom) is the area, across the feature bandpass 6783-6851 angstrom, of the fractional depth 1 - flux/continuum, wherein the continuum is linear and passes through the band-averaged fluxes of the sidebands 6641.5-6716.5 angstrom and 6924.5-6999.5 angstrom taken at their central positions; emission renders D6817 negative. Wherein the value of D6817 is 1.56 angstrom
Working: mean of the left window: 11.6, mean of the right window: 11.4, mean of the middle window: 11.2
